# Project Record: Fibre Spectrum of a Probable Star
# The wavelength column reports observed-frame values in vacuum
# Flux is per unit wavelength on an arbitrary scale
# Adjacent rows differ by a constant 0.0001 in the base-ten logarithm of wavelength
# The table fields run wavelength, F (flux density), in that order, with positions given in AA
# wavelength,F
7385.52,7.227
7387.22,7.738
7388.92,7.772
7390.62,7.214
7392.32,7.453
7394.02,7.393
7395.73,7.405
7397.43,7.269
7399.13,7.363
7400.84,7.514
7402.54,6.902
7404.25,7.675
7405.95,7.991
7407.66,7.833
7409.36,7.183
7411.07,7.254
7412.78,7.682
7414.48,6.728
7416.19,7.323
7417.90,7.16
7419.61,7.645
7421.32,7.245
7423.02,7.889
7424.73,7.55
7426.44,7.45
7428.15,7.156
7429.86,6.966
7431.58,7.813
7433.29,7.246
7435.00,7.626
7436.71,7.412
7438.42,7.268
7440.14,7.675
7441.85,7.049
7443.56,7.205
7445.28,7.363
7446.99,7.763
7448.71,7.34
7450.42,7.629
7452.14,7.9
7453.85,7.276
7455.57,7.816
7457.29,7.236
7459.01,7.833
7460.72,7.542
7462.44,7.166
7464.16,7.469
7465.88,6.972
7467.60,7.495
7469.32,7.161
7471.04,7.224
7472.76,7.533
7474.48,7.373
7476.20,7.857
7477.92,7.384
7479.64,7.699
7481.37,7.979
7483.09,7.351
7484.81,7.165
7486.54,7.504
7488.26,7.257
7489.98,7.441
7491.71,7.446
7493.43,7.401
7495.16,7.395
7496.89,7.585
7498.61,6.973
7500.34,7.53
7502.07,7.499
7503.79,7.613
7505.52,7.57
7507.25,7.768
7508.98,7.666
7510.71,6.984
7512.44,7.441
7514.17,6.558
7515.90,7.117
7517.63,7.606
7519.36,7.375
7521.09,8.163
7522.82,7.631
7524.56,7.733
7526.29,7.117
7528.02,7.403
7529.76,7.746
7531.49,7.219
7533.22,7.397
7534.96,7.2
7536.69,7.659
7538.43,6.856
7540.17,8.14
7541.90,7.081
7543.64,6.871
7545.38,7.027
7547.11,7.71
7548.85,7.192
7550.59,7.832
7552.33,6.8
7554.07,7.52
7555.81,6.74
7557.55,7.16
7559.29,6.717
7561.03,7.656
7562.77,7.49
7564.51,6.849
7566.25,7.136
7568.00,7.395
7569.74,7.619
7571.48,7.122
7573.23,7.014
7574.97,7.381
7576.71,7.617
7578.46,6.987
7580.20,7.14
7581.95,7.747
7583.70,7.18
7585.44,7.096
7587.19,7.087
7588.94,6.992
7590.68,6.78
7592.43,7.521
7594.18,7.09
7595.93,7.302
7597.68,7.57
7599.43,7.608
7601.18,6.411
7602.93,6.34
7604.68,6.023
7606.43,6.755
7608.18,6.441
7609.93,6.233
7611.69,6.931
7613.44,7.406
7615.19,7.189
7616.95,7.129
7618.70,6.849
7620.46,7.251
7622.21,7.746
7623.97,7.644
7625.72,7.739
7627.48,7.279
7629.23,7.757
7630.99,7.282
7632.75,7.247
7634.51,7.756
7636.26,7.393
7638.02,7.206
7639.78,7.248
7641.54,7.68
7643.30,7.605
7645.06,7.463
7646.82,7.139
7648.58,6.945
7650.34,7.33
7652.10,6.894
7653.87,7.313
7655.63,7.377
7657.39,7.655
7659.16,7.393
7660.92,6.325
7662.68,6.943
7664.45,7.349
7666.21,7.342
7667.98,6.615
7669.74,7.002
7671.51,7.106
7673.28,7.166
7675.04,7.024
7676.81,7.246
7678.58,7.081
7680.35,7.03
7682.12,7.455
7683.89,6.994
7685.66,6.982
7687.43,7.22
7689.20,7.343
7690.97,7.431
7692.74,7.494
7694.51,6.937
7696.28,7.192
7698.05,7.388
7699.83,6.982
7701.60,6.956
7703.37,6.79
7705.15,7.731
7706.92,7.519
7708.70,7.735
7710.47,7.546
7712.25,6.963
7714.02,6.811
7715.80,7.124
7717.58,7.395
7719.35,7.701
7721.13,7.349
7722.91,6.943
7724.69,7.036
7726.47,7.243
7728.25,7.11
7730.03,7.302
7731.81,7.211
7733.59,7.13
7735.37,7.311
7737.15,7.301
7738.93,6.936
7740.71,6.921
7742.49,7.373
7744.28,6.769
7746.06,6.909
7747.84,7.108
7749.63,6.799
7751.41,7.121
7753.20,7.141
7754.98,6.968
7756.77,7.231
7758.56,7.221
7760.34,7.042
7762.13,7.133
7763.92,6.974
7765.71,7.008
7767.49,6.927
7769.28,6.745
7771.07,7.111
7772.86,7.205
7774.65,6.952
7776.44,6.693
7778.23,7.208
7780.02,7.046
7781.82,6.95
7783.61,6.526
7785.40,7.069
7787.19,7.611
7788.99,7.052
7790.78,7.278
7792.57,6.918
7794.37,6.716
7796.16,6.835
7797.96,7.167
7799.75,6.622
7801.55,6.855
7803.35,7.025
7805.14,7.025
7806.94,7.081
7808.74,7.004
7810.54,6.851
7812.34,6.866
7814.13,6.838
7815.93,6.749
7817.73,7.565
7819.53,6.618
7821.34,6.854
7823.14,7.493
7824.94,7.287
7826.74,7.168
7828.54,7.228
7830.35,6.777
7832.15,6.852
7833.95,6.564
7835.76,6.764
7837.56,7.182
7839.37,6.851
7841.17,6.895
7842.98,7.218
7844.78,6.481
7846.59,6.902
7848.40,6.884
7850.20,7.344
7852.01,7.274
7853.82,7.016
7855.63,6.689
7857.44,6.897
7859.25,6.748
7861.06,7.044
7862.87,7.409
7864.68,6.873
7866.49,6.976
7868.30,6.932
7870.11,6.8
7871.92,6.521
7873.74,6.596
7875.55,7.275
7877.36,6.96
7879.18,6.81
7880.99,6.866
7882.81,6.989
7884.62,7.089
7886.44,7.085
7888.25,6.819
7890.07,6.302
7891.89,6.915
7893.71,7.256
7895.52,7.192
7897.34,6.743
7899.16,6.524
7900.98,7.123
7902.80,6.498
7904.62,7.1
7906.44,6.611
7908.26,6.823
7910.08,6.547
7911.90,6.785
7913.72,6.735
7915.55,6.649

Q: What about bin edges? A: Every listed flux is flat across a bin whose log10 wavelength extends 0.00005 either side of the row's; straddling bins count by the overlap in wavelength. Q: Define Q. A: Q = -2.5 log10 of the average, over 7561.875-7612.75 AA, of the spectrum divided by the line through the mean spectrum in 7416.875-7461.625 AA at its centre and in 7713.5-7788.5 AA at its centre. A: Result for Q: 0.03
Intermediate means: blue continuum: 7.46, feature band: 7.07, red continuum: 7.09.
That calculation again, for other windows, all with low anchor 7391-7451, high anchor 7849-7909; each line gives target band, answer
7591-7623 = 0.03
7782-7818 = 0.00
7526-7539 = -0.01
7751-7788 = 0.00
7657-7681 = 0.01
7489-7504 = -0.01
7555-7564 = 0.02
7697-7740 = -0.02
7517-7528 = -0.04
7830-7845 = 0.01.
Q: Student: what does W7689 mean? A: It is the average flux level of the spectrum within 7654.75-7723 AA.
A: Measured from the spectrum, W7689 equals 7.2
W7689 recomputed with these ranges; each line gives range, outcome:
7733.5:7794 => 7.05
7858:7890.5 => 6.9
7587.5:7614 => 6.89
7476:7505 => 7.47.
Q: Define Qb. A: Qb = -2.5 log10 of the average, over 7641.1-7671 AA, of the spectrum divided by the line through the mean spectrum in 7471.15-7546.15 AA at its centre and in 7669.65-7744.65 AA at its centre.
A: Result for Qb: 0.01 mag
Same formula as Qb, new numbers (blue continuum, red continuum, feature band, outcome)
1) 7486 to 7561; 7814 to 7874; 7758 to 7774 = 0.003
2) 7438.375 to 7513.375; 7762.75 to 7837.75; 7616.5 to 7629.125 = -0.026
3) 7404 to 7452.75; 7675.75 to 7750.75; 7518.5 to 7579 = 0.000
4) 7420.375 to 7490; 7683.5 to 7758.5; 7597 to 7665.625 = 0.014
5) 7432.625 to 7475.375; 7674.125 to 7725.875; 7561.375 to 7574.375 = 0.012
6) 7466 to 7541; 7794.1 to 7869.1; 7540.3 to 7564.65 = 0.021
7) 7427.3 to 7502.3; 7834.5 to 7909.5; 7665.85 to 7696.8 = 0.001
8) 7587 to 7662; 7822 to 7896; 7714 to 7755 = -0.010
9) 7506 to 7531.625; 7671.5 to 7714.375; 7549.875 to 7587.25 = 0.020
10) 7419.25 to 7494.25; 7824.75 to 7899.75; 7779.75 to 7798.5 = 0.002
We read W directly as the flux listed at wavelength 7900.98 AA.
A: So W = 7.123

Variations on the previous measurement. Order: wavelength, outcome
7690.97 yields 7.431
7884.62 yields 7.089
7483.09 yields 7.351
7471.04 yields 7.224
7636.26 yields 7.393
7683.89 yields 6.994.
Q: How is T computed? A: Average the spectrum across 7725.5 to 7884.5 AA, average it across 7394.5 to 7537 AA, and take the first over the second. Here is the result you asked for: 0.94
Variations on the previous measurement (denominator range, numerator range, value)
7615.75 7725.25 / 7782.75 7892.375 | 0.96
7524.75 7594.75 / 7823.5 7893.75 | 0.96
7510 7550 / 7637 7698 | 0.98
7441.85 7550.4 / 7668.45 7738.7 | 0.97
